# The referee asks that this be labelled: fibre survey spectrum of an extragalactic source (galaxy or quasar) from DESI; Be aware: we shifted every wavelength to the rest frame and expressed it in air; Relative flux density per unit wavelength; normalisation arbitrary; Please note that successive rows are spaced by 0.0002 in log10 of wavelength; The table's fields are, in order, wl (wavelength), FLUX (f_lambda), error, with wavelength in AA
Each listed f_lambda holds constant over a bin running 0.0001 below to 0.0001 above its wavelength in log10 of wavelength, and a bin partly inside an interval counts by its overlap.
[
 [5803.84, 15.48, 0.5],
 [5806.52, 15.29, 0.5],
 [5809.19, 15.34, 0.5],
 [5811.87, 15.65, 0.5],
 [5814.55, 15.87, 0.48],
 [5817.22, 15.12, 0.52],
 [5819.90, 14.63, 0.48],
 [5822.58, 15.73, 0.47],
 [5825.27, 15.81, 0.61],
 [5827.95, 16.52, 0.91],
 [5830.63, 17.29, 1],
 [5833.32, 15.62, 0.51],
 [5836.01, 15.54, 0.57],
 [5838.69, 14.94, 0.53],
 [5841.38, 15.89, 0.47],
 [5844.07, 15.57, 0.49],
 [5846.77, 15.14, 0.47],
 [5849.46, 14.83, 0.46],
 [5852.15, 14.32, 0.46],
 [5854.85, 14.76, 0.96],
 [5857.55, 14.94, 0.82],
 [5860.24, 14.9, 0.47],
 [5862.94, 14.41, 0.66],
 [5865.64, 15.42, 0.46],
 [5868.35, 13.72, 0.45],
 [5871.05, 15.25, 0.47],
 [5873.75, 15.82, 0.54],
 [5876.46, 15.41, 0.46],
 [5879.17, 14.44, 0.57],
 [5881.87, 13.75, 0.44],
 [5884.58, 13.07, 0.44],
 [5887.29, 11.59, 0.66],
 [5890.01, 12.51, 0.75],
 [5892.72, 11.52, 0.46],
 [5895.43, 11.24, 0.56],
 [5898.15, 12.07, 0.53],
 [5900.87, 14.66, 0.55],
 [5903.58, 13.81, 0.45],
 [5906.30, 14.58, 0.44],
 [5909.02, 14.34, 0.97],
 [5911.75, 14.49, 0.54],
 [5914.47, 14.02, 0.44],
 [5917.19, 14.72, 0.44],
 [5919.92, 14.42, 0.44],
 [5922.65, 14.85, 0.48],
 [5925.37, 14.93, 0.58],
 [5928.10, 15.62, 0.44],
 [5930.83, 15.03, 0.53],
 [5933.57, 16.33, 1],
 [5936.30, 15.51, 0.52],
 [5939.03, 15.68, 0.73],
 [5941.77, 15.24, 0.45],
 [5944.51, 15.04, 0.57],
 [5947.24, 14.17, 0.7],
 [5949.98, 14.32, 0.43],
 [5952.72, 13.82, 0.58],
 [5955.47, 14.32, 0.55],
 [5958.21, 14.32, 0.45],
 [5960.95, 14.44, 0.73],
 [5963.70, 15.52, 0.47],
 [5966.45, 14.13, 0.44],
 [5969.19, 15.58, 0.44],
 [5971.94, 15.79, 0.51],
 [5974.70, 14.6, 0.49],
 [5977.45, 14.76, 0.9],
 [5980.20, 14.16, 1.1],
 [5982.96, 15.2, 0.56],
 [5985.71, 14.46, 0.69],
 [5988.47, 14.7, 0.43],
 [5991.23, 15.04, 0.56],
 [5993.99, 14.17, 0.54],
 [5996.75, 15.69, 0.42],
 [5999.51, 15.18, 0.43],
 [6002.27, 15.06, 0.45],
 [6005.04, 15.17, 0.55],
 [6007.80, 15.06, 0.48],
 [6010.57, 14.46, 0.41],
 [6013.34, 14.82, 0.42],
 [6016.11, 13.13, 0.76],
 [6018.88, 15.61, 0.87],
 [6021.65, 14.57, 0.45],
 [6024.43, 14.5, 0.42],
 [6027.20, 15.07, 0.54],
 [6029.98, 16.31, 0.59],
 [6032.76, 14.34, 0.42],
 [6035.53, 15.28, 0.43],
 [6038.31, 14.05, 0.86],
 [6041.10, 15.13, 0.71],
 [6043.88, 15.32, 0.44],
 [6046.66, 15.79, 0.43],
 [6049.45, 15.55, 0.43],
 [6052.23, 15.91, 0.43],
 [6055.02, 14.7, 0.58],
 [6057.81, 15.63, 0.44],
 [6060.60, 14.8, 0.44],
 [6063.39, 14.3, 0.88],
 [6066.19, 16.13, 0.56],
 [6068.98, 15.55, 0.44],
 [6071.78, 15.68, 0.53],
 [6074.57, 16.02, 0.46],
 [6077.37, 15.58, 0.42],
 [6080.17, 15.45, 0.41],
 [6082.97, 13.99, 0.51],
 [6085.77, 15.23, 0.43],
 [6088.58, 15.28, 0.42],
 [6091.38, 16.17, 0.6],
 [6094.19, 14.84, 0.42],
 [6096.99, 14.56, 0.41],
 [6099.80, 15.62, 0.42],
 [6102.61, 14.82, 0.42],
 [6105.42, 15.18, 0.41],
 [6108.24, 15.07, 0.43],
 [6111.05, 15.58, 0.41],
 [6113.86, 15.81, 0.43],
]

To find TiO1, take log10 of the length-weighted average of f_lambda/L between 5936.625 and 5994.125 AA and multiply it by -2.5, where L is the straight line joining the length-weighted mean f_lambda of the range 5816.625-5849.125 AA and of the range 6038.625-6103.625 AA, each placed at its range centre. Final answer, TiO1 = 0.05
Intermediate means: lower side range 15.6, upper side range 15.3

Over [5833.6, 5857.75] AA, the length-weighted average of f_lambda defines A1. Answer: 15.1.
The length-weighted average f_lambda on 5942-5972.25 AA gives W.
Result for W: 14.7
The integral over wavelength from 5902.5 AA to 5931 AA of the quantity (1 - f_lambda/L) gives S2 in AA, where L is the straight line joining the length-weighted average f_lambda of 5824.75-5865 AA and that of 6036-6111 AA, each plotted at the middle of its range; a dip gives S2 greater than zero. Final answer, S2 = 1.3 AA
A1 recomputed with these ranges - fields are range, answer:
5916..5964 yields 14.9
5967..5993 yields 14.9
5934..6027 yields 14.8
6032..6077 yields 15.3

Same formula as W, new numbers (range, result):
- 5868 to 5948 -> 14.3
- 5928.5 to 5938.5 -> 15.6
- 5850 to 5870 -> 14.7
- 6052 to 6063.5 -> 15.1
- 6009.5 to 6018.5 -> 14.3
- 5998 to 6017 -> 14.7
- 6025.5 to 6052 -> 15.2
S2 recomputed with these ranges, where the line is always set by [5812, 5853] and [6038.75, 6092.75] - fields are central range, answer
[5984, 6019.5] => 1.40 AA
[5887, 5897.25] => 2.48 AA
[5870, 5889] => 1.67 AA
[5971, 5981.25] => 0.41 AA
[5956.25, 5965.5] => 0.44 AA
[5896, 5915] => 1.97 AA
